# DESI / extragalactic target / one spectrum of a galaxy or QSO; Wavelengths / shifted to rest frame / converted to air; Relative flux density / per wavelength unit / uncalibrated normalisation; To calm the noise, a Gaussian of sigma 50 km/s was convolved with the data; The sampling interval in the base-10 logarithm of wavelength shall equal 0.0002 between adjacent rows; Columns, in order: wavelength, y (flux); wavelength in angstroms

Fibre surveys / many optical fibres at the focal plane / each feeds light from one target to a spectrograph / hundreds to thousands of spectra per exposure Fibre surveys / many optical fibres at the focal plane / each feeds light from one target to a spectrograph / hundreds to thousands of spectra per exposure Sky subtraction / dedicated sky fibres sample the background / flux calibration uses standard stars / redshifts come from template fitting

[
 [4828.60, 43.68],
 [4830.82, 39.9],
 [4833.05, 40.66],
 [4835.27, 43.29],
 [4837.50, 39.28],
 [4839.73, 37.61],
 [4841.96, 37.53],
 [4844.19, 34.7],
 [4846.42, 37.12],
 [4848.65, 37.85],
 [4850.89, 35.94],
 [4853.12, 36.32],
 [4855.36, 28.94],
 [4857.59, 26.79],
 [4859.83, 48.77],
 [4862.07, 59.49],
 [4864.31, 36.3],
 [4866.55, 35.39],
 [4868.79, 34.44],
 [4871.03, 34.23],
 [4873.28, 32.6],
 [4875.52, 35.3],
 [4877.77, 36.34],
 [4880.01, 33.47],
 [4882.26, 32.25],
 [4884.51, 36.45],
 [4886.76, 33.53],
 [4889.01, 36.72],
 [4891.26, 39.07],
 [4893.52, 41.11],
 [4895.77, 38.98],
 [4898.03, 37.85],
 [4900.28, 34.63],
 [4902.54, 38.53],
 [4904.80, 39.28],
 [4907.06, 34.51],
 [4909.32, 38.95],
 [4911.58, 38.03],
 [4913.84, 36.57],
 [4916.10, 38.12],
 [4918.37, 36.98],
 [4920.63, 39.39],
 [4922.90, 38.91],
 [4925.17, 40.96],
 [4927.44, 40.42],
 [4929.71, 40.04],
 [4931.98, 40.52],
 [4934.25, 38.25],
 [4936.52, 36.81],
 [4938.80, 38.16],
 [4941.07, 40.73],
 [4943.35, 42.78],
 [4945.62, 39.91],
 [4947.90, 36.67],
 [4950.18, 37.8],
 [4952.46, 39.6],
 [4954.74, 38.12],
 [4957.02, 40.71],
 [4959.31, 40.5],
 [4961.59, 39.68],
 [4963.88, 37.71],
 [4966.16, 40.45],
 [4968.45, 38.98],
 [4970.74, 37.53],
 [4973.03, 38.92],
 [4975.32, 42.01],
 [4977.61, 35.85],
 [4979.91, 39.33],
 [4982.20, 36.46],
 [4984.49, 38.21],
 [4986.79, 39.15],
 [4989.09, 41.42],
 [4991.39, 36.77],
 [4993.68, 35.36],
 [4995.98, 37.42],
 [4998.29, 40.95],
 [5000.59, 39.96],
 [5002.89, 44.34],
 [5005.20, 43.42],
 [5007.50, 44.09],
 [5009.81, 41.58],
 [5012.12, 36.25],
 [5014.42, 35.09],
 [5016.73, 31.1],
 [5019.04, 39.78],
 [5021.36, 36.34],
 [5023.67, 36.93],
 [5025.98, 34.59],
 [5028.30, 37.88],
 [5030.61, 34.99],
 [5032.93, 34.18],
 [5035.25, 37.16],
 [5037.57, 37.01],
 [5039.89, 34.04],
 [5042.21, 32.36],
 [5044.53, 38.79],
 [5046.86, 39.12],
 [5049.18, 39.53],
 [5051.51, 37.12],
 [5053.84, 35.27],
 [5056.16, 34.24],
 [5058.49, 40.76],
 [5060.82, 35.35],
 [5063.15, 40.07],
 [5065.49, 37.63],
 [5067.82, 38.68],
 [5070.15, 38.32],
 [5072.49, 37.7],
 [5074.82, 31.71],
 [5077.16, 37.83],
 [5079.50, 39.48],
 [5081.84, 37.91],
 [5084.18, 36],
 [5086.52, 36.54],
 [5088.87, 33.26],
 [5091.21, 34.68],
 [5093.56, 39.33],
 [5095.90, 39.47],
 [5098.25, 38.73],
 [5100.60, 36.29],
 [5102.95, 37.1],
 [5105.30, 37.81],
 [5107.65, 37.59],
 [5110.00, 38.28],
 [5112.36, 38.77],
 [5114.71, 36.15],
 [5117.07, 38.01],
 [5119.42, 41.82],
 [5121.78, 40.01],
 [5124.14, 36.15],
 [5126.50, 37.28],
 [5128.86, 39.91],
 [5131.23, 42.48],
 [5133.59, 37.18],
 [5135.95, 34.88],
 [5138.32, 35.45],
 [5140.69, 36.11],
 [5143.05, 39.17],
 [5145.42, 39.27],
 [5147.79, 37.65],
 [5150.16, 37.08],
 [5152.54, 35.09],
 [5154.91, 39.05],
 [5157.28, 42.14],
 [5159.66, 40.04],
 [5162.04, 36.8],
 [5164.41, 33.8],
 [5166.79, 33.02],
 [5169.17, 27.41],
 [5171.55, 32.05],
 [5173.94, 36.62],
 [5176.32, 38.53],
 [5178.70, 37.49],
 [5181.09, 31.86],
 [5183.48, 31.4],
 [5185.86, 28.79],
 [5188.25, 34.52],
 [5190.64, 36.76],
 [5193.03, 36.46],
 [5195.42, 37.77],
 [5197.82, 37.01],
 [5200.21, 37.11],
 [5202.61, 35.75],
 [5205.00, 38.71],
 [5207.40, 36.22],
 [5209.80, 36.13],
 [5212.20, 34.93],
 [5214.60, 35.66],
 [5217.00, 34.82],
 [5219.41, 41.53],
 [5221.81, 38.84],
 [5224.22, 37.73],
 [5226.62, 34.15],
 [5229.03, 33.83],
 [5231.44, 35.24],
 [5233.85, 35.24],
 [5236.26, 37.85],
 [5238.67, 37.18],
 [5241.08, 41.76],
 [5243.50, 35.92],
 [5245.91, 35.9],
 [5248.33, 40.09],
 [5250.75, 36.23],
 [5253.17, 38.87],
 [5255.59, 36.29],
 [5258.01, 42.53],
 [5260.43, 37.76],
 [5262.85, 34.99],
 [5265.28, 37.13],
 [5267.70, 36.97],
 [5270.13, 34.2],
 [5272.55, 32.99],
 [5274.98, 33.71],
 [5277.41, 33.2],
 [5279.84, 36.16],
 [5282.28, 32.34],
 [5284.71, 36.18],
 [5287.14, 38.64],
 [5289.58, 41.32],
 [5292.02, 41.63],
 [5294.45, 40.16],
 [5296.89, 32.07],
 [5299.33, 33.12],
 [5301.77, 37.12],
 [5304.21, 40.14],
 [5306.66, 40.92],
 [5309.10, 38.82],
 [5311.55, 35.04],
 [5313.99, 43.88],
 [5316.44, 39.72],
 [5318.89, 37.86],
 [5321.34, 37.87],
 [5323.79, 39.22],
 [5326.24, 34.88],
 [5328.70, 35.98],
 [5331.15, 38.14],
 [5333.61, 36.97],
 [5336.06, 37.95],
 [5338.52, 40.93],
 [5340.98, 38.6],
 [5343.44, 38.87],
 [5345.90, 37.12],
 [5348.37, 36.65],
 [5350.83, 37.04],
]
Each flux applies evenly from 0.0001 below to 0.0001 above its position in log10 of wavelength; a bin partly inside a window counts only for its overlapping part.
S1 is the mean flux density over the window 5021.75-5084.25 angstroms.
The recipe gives 36.9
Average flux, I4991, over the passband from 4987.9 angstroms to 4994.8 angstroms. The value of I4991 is 37.9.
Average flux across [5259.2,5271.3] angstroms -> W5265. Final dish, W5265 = 36.2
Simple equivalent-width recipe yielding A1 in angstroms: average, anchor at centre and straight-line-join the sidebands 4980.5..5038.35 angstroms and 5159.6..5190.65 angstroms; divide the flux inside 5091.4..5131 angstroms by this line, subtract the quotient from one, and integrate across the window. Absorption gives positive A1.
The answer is -3.1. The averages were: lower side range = 38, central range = 38.3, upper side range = 33.9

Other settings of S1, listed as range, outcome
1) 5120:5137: 38.4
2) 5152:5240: 35.9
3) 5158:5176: 34.7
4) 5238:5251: 38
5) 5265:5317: 37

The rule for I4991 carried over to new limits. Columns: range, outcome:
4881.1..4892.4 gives 35.6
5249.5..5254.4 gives 37.5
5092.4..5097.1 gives 39.4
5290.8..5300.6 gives 36.8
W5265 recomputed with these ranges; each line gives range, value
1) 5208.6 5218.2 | 35.4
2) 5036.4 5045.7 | 35.5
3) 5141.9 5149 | 38.7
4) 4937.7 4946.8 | 40.4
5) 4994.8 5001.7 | 39.4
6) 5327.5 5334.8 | 37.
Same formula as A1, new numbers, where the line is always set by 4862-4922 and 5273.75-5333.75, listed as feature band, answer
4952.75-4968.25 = -1.0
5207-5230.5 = 0.6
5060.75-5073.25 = -0.3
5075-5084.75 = 0.0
